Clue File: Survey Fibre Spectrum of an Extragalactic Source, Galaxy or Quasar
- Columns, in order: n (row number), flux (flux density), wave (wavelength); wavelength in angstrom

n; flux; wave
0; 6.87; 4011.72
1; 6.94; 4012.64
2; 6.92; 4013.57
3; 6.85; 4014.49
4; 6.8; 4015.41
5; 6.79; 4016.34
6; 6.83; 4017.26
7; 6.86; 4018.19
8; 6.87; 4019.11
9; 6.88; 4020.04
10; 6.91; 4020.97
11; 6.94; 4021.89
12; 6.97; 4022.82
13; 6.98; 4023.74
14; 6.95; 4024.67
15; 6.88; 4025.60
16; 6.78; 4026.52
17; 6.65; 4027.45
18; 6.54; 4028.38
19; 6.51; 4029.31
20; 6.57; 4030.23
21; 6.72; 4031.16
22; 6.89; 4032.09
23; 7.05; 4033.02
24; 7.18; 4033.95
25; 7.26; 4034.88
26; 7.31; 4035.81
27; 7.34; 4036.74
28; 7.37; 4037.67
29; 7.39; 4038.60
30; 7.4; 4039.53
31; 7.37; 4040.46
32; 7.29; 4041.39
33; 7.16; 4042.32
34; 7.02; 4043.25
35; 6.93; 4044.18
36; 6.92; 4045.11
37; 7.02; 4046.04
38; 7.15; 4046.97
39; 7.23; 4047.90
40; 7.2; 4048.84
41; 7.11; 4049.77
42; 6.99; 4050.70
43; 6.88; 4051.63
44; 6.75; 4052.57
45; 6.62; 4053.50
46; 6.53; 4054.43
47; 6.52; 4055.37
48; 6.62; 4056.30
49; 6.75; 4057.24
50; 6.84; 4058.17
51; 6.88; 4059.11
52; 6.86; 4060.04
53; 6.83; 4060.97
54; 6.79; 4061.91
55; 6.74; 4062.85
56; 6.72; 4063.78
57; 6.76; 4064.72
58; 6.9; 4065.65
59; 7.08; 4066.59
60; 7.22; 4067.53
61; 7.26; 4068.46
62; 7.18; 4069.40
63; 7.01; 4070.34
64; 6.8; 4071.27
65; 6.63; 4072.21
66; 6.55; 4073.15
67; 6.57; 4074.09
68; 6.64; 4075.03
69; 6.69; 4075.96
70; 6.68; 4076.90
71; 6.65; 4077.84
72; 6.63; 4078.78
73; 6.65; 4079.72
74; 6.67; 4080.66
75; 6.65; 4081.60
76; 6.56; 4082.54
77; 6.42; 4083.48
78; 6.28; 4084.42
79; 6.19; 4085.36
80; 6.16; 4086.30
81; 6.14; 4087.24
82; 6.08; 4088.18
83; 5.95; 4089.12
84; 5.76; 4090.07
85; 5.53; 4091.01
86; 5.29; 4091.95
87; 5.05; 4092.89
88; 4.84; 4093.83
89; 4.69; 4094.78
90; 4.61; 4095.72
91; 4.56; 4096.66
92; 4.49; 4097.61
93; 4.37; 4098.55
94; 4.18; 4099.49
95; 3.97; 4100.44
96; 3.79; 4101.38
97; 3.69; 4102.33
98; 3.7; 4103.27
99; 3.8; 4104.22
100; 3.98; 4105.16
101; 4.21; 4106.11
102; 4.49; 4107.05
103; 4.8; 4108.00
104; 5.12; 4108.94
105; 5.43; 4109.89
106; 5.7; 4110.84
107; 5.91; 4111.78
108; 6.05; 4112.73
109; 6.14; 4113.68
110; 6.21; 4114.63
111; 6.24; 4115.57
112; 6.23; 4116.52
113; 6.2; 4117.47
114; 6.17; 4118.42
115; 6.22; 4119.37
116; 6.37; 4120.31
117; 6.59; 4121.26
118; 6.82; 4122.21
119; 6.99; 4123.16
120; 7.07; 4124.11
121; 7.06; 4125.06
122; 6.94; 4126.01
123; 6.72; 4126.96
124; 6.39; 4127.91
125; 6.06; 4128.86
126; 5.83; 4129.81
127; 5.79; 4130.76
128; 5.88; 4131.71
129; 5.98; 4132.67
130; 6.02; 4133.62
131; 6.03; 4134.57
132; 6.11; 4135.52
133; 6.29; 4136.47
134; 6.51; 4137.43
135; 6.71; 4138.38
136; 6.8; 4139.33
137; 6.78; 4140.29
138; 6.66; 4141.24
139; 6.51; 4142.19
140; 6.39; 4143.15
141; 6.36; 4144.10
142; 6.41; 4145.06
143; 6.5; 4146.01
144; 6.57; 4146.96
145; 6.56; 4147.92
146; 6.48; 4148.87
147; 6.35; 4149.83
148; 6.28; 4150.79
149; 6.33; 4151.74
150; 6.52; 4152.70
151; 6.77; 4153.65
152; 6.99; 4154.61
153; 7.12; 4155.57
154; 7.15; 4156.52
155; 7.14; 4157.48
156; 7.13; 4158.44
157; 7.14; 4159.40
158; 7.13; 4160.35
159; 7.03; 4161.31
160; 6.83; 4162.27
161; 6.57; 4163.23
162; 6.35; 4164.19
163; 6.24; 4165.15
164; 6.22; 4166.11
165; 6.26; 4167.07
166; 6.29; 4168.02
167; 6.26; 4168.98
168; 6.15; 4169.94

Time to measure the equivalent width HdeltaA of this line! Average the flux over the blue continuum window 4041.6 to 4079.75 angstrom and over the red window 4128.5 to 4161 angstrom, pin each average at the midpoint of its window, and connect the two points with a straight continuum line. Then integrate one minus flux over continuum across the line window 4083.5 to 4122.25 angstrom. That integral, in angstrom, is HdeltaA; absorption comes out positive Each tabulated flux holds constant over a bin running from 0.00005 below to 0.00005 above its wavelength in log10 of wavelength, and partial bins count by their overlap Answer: 7.9 angstrom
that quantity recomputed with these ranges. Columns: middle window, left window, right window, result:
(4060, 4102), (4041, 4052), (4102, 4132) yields 2.6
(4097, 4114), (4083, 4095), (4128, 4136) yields 3.5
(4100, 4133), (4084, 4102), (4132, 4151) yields 0.6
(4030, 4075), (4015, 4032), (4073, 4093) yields -2.8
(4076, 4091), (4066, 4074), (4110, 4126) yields 1.0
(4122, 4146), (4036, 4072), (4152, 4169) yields 1.3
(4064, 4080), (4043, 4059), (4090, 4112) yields -2.4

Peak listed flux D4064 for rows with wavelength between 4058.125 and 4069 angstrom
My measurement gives 7.26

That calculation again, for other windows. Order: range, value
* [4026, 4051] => 7.4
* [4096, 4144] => 7.07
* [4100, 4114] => 6.14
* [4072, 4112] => 6.69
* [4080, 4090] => 6.67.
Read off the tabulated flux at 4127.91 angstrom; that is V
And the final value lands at 6.39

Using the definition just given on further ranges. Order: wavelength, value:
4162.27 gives 6.83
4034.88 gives 7.26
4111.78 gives 5.91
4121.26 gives 6.59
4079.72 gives 6.65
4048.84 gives 7.2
